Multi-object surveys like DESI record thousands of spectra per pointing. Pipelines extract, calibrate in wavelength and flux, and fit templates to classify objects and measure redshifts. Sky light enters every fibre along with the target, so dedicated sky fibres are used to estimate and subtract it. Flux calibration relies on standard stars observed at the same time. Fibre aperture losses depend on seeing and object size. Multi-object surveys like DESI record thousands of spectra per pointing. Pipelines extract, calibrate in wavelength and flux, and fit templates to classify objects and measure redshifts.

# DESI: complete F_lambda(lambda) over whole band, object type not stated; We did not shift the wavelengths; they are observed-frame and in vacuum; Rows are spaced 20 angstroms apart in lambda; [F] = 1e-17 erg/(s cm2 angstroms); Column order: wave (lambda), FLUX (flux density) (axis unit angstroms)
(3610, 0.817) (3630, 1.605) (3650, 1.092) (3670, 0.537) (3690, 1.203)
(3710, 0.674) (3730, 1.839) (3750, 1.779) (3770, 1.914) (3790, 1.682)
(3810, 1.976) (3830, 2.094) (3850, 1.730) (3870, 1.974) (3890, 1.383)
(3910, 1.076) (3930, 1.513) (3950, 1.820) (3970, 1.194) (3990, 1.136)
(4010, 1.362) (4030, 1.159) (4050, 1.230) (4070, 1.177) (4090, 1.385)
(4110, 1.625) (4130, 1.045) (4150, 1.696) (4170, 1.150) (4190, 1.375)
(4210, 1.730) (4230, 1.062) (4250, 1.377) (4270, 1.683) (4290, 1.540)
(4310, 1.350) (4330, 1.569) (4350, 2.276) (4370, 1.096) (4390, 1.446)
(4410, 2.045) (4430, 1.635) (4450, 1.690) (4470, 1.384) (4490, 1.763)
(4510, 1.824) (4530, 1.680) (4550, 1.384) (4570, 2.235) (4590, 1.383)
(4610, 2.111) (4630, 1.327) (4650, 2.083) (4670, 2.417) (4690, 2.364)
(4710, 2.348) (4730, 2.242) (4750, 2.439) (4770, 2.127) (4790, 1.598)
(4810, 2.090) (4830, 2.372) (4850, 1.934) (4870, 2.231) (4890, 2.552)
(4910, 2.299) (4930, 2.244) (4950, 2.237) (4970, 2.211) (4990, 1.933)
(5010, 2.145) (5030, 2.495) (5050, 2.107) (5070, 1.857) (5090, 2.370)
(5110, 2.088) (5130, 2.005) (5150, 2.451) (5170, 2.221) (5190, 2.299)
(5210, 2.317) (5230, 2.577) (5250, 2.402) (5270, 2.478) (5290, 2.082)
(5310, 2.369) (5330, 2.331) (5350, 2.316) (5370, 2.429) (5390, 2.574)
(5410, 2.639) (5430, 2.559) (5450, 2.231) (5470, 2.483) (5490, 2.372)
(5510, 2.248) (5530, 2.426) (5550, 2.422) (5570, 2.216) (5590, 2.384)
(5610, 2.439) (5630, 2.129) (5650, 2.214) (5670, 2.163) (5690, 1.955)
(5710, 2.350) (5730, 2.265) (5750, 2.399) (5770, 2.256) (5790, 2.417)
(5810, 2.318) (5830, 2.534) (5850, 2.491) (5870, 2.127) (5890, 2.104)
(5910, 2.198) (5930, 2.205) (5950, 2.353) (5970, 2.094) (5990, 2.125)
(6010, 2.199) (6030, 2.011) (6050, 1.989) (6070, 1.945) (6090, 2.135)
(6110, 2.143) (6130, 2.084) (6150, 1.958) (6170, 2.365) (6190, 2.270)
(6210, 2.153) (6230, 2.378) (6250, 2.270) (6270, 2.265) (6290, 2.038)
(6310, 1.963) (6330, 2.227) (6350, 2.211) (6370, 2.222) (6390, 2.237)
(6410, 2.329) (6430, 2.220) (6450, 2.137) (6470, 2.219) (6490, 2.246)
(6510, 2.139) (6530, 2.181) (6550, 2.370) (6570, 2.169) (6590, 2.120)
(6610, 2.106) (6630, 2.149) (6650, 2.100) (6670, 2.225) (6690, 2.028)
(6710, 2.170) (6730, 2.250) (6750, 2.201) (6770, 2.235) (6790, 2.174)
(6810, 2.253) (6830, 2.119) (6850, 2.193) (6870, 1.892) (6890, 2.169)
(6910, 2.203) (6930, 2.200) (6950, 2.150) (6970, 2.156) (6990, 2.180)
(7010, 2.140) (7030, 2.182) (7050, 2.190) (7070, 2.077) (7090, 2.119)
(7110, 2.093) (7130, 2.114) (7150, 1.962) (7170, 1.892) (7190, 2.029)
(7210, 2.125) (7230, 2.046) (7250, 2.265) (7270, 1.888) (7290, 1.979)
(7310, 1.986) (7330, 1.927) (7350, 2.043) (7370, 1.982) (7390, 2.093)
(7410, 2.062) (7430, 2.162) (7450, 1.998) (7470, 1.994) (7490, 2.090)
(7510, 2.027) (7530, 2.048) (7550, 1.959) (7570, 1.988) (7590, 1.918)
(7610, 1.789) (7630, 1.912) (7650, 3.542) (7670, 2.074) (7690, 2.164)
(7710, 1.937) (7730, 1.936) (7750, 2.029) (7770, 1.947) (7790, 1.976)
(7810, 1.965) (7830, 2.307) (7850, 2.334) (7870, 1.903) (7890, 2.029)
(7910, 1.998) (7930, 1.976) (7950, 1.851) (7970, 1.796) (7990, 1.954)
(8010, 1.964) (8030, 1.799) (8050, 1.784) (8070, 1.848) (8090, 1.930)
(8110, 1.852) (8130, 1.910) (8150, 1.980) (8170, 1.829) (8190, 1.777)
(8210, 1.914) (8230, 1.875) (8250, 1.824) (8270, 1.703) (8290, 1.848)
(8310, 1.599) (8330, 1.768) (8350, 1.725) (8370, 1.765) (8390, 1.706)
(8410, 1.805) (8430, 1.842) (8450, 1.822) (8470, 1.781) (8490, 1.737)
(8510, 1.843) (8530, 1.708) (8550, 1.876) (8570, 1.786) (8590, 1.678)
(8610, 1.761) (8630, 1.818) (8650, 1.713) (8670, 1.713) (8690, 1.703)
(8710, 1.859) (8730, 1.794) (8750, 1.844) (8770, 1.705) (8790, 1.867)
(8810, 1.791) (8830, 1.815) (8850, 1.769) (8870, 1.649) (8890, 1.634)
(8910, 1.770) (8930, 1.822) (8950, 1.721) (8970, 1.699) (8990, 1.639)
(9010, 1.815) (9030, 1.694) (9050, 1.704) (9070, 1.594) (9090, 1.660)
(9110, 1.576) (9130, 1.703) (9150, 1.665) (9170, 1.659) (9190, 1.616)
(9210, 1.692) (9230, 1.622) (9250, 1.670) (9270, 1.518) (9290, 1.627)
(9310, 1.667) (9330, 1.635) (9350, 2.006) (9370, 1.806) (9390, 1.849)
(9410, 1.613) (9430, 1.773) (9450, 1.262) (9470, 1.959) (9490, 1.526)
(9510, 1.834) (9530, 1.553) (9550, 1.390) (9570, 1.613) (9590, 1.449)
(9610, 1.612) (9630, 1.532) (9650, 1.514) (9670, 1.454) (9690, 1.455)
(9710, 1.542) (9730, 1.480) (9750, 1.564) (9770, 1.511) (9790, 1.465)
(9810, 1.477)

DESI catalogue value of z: 0.166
